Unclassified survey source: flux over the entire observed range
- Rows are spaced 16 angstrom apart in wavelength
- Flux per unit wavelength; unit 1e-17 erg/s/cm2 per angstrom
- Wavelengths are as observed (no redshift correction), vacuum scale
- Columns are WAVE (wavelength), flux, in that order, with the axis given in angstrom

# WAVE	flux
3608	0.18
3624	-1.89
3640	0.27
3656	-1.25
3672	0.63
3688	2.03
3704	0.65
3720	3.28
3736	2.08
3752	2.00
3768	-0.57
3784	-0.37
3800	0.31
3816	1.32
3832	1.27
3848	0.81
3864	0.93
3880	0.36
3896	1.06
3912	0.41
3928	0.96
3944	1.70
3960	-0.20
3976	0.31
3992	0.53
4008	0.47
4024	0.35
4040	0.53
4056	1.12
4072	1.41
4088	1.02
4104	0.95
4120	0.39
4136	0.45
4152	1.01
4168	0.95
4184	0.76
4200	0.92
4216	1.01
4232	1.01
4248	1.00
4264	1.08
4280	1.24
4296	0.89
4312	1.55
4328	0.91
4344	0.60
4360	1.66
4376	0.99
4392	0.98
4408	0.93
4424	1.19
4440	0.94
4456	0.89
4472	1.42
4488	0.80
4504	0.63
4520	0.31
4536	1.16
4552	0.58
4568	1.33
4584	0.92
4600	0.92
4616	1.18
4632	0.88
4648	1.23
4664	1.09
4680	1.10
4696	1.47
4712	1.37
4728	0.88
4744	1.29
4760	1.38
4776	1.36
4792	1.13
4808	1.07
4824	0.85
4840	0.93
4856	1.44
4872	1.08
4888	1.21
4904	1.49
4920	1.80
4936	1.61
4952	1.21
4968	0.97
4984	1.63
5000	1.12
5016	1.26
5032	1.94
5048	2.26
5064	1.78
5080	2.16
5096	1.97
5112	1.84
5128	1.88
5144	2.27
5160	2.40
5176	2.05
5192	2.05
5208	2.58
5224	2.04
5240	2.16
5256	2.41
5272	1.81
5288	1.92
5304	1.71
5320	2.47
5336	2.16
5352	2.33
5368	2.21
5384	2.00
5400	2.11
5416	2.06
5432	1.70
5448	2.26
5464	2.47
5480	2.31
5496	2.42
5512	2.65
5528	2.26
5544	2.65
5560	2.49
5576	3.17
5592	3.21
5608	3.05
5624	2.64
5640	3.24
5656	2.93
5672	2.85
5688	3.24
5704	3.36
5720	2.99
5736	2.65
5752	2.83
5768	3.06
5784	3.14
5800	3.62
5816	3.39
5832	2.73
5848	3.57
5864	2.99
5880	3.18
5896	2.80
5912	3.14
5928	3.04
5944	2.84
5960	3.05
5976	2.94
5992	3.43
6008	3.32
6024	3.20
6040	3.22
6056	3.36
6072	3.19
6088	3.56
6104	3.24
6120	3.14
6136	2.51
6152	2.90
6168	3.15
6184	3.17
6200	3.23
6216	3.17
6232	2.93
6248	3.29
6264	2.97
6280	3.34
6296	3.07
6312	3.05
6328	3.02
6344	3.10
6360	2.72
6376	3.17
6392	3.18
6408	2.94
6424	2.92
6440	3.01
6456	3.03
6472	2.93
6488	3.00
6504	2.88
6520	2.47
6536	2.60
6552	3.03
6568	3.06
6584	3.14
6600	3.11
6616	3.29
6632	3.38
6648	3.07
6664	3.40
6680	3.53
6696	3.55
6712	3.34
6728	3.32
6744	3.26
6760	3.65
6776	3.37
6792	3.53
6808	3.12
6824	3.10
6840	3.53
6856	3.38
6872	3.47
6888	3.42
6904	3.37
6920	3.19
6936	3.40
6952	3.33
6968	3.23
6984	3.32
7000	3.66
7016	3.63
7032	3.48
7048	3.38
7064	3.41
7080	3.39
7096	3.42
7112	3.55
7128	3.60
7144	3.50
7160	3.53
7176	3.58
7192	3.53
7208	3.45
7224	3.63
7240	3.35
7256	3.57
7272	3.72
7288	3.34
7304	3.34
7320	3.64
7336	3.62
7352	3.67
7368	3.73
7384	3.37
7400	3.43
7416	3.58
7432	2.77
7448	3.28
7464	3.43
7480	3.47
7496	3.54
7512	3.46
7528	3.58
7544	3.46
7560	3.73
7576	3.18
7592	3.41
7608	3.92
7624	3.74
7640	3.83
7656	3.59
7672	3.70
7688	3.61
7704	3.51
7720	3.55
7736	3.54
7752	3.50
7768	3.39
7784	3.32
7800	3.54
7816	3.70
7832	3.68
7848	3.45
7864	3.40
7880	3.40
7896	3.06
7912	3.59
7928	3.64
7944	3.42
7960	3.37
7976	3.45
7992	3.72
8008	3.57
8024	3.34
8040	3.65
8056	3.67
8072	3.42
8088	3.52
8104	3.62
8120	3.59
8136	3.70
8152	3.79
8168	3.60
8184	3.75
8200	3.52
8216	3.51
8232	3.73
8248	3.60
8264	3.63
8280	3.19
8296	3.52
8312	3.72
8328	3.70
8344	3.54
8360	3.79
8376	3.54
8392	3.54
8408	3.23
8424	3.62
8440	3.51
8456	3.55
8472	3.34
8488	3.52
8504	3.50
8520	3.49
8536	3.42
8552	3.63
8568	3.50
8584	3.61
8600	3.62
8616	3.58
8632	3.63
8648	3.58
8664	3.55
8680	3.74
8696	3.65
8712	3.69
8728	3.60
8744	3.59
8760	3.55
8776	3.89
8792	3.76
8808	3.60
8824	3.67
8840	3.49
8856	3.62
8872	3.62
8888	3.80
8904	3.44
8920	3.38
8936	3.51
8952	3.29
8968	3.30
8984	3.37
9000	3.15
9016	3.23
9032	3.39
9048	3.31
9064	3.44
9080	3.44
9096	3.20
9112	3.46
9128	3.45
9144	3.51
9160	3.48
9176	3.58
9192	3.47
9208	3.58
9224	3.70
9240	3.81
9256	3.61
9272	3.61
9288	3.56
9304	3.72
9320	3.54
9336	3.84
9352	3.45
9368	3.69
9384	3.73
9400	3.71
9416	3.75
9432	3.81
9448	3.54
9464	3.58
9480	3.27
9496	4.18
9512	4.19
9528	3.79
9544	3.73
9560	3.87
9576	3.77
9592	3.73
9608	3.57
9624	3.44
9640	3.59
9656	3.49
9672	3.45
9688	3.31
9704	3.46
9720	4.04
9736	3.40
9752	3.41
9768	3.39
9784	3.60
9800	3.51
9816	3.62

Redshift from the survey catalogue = 0.261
